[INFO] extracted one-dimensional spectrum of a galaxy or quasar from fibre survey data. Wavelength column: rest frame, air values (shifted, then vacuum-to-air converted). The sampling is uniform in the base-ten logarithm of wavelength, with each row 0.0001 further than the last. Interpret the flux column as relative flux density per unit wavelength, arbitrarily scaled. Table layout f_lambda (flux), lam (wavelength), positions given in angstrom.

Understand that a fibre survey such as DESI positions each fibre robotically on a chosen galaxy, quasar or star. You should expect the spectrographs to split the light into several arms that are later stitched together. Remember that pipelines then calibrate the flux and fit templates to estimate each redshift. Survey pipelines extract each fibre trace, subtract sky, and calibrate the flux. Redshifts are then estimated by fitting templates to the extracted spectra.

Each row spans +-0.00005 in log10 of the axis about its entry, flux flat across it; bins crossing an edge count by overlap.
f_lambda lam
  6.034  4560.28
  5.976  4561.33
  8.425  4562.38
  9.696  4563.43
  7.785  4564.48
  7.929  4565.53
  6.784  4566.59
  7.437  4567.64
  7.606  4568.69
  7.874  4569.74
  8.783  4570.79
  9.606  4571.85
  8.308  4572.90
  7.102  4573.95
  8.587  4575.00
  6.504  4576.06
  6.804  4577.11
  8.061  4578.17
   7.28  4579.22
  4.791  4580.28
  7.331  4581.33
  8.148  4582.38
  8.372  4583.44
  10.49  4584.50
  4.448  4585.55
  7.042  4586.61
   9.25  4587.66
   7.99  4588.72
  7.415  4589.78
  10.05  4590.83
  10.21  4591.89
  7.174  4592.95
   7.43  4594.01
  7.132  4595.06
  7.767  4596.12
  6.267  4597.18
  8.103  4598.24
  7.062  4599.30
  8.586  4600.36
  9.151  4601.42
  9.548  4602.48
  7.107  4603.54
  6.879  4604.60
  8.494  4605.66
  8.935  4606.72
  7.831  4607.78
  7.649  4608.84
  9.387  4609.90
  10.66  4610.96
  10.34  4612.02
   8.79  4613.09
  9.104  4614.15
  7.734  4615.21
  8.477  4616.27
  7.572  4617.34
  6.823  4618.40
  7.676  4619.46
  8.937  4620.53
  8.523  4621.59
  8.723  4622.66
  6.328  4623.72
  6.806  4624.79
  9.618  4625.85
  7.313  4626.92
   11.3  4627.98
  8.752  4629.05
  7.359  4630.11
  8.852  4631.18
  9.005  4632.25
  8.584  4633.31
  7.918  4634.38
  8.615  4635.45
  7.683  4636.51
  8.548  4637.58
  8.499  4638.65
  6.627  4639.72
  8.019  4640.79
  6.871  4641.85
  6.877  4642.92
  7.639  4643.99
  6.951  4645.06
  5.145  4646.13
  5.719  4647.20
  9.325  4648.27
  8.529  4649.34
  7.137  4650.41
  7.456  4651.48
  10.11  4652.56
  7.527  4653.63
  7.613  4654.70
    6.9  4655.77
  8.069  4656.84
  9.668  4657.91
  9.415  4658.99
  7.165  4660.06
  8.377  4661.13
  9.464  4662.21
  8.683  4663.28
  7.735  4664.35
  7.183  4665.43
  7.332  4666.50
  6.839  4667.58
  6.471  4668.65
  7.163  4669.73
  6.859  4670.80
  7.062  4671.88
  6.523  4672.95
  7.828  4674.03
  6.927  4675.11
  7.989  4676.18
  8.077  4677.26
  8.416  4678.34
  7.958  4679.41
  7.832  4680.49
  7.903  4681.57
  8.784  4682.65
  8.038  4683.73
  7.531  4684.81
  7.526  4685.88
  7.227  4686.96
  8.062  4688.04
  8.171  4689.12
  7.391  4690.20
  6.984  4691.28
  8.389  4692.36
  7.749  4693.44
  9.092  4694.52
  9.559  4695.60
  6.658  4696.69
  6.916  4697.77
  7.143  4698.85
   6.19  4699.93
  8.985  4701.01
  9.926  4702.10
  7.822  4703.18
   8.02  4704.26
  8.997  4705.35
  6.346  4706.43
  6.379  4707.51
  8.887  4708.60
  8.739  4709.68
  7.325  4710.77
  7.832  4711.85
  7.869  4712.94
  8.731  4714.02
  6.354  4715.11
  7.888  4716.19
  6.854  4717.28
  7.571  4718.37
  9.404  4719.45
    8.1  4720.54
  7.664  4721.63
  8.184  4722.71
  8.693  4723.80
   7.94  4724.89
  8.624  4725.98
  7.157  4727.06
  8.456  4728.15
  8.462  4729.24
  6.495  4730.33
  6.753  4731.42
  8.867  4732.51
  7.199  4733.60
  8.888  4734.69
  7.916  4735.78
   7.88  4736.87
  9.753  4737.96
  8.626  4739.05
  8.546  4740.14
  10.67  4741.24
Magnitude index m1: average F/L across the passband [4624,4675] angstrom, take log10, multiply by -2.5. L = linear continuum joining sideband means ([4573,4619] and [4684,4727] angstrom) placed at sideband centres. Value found 0.01 mag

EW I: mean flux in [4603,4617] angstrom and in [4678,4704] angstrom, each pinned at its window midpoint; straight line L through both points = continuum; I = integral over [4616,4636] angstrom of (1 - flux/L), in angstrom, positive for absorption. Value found 0.38 angstrom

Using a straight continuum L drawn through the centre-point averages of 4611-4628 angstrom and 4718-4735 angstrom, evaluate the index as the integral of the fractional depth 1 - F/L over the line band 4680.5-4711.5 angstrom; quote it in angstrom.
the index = 0.9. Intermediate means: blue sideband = 8.36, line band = 7.88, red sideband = 8.02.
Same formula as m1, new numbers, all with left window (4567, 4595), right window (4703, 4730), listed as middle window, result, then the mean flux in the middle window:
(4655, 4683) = 0.015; 7.78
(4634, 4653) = 0.034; 7.63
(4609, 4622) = -0.103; 8.64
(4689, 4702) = 0.012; 7.83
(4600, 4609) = -0.055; 8.26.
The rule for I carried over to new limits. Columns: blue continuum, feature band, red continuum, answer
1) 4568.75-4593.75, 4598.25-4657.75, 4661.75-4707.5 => -2.22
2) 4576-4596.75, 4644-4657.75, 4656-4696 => 0.38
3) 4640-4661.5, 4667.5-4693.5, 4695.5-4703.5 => 0.57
